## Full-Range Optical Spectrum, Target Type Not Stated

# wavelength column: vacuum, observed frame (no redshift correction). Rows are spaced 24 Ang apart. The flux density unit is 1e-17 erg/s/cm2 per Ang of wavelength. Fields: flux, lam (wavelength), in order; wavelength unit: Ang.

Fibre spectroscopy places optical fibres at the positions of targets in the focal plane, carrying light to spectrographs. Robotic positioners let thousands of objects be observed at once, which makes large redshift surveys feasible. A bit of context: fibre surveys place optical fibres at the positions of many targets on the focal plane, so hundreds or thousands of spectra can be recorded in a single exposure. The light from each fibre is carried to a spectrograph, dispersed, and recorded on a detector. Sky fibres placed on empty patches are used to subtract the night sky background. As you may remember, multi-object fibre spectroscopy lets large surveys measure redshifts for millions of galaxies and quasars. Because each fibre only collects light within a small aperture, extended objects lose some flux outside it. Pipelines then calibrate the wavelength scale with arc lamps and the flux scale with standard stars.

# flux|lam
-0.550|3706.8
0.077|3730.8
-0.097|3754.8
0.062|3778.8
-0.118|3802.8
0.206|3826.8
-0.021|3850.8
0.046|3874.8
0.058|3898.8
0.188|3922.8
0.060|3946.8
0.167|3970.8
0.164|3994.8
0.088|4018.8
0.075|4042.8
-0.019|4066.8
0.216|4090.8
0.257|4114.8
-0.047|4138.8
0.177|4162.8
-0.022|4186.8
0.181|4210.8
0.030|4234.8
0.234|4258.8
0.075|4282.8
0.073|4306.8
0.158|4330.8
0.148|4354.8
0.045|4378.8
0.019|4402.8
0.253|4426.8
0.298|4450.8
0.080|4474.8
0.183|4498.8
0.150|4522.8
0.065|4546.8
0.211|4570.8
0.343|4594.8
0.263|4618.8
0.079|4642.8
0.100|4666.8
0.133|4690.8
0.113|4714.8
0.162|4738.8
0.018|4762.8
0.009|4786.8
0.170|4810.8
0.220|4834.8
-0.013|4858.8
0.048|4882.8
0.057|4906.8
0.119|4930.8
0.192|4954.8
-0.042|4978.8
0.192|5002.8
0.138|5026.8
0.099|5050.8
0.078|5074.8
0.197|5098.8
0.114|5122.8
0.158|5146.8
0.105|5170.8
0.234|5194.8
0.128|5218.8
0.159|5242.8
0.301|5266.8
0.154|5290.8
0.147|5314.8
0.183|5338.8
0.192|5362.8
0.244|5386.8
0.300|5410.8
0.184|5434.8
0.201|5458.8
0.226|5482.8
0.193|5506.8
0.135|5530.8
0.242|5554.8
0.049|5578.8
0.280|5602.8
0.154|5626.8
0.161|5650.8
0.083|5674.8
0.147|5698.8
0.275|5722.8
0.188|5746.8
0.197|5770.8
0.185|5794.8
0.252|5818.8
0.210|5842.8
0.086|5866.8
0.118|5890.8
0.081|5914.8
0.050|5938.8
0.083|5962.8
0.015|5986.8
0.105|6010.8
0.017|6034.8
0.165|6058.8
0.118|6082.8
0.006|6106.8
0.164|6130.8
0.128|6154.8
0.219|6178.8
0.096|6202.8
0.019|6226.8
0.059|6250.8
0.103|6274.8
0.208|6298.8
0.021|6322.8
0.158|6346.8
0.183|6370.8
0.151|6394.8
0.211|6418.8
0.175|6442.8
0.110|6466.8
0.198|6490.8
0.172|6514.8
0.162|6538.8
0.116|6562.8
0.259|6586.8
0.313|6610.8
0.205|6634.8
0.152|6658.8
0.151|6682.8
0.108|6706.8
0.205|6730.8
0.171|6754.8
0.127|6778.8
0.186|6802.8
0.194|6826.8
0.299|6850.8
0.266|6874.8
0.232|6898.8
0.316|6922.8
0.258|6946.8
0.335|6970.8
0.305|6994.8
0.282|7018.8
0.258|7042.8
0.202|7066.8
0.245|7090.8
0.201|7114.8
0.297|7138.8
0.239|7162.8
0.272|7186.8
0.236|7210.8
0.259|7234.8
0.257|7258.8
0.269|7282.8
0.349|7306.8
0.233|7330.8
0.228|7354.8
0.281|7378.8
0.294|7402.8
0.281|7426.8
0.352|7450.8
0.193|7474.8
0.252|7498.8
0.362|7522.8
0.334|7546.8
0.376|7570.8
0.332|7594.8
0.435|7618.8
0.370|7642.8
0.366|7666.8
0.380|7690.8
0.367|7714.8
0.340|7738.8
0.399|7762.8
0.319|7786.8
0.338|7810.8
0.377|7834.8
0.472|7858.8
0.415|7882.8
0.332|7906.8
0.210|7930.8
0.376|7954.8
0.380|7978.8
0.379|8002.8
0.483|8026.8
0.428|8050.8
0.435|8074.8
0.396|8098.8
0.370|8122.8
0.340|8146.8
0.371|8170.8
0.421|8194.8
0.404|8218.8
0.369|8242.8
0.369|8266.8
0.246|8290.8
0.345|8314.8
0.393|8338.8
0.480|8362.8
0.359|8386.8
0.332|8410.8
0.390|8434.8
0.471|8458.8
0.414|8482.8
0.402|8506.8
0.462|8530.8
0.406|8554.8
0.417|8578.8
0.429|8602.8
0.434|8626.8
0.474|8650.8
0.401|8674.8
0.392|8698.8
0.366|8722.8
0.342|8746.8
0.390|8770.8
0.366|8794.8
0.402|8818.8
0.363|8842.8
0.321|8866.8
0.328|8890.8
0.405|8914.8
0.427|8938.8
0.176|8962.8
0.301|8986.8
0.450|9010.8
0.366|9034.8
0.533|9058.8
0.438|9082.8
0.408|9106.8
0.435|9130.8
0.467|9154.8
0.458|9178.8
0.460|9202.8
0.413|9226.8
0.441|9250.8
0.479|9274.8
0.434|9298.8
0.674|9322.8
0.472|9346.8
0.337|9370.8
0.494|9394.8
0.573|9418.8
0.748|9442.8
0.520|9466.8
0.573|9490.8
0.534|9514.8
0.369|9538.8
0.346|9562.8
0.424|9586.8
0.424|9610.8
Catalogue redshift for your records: 0.706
